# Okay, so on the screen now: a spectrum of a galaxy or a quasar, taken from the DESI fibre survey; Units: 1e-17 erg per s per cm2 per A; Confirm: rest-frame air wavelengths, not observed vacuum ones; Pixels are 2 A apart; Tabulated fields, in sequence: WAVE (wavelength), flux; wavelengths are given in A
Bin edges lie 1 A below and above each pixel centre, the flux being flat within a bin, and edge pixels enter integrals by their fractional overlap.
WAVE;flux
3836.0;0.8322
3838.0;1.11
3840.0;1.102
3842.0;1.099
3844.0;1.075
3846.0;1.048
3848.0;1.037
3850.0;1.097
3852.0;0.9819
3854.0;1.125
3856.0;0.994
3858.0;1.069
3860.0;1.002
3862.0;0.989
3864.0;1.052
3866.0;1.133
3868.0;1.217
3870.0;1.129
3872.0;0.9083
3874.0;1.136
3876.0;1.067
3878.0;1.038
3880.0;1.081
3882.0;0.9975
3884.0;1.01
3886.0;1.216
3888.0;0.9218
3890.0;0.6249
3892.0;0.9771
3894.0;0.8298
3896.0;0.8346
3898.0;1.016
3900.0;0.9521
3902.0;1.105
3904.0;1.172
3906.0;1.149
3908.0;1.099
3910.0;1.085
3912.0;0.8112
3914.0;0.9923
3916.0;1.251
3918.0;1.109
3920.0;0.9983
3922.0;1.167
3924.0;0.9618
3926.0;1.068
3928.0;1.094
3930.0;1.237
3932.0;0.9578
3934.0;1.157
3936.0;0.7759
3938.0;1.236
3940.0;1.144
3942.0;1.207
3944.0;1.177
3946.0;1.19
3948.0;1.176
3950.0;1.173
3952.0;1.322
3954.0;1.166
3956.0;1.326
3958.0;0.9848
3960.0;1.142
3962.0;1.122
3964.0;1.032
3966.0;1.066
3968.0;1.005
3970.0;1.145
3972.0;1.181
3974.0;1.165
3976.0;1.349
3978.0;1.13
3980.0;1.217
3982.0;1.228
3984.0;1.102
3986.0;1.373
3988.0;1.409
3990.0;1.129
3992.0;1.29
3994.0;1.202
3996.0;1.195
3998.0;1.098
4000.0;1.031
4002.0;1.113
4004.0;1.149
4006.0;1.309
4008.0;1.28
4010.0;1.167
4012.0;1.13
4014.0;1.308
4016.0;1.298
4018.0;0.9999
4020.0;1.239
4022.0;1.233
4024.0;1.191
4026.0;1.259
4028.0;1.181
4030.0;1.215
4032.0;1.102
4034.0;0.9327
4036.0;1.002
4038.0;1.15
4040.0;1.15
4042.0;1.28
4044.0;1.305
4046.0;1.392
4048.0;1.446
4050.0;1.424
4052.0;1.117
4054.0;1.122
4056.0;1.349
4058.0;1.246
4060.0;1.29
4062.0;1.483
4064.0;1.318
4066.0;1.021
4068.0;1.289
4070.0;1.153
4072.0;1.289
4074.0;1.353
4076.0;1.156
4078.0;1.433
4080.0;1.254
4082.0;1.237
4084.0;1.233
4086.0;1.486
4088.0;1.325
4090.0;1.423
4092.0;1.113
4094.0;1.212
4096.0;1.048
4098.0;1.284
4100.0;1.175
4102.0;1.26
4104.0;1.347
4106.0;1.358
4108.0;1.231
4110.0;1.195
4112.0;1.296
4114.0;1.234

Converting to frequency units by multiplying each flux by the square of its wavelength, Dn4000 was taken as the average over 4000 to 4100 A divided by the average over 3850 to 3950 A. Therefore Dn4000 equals 1.3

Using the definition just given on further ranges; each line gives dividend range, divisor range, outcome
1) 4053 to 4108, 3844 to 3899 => 1.38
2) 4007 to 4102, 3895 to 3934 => 1.25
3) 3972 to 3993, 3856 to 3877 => 1.23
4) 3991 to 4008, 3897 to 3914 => 1.18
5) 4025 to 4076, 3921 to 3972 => 1.16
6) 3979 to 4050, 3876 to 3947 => 1.21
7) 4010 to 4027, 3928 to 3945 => 1.13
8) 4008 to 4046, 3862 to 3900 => 1.26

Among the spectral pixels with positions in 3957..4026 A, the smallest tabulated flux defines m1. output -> 0.9848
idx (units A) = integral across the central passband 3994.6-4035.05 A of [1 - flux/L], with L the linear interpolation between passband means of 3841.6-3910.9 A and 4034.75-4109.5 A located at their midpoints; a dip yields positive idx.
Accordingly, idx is 0.8 A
